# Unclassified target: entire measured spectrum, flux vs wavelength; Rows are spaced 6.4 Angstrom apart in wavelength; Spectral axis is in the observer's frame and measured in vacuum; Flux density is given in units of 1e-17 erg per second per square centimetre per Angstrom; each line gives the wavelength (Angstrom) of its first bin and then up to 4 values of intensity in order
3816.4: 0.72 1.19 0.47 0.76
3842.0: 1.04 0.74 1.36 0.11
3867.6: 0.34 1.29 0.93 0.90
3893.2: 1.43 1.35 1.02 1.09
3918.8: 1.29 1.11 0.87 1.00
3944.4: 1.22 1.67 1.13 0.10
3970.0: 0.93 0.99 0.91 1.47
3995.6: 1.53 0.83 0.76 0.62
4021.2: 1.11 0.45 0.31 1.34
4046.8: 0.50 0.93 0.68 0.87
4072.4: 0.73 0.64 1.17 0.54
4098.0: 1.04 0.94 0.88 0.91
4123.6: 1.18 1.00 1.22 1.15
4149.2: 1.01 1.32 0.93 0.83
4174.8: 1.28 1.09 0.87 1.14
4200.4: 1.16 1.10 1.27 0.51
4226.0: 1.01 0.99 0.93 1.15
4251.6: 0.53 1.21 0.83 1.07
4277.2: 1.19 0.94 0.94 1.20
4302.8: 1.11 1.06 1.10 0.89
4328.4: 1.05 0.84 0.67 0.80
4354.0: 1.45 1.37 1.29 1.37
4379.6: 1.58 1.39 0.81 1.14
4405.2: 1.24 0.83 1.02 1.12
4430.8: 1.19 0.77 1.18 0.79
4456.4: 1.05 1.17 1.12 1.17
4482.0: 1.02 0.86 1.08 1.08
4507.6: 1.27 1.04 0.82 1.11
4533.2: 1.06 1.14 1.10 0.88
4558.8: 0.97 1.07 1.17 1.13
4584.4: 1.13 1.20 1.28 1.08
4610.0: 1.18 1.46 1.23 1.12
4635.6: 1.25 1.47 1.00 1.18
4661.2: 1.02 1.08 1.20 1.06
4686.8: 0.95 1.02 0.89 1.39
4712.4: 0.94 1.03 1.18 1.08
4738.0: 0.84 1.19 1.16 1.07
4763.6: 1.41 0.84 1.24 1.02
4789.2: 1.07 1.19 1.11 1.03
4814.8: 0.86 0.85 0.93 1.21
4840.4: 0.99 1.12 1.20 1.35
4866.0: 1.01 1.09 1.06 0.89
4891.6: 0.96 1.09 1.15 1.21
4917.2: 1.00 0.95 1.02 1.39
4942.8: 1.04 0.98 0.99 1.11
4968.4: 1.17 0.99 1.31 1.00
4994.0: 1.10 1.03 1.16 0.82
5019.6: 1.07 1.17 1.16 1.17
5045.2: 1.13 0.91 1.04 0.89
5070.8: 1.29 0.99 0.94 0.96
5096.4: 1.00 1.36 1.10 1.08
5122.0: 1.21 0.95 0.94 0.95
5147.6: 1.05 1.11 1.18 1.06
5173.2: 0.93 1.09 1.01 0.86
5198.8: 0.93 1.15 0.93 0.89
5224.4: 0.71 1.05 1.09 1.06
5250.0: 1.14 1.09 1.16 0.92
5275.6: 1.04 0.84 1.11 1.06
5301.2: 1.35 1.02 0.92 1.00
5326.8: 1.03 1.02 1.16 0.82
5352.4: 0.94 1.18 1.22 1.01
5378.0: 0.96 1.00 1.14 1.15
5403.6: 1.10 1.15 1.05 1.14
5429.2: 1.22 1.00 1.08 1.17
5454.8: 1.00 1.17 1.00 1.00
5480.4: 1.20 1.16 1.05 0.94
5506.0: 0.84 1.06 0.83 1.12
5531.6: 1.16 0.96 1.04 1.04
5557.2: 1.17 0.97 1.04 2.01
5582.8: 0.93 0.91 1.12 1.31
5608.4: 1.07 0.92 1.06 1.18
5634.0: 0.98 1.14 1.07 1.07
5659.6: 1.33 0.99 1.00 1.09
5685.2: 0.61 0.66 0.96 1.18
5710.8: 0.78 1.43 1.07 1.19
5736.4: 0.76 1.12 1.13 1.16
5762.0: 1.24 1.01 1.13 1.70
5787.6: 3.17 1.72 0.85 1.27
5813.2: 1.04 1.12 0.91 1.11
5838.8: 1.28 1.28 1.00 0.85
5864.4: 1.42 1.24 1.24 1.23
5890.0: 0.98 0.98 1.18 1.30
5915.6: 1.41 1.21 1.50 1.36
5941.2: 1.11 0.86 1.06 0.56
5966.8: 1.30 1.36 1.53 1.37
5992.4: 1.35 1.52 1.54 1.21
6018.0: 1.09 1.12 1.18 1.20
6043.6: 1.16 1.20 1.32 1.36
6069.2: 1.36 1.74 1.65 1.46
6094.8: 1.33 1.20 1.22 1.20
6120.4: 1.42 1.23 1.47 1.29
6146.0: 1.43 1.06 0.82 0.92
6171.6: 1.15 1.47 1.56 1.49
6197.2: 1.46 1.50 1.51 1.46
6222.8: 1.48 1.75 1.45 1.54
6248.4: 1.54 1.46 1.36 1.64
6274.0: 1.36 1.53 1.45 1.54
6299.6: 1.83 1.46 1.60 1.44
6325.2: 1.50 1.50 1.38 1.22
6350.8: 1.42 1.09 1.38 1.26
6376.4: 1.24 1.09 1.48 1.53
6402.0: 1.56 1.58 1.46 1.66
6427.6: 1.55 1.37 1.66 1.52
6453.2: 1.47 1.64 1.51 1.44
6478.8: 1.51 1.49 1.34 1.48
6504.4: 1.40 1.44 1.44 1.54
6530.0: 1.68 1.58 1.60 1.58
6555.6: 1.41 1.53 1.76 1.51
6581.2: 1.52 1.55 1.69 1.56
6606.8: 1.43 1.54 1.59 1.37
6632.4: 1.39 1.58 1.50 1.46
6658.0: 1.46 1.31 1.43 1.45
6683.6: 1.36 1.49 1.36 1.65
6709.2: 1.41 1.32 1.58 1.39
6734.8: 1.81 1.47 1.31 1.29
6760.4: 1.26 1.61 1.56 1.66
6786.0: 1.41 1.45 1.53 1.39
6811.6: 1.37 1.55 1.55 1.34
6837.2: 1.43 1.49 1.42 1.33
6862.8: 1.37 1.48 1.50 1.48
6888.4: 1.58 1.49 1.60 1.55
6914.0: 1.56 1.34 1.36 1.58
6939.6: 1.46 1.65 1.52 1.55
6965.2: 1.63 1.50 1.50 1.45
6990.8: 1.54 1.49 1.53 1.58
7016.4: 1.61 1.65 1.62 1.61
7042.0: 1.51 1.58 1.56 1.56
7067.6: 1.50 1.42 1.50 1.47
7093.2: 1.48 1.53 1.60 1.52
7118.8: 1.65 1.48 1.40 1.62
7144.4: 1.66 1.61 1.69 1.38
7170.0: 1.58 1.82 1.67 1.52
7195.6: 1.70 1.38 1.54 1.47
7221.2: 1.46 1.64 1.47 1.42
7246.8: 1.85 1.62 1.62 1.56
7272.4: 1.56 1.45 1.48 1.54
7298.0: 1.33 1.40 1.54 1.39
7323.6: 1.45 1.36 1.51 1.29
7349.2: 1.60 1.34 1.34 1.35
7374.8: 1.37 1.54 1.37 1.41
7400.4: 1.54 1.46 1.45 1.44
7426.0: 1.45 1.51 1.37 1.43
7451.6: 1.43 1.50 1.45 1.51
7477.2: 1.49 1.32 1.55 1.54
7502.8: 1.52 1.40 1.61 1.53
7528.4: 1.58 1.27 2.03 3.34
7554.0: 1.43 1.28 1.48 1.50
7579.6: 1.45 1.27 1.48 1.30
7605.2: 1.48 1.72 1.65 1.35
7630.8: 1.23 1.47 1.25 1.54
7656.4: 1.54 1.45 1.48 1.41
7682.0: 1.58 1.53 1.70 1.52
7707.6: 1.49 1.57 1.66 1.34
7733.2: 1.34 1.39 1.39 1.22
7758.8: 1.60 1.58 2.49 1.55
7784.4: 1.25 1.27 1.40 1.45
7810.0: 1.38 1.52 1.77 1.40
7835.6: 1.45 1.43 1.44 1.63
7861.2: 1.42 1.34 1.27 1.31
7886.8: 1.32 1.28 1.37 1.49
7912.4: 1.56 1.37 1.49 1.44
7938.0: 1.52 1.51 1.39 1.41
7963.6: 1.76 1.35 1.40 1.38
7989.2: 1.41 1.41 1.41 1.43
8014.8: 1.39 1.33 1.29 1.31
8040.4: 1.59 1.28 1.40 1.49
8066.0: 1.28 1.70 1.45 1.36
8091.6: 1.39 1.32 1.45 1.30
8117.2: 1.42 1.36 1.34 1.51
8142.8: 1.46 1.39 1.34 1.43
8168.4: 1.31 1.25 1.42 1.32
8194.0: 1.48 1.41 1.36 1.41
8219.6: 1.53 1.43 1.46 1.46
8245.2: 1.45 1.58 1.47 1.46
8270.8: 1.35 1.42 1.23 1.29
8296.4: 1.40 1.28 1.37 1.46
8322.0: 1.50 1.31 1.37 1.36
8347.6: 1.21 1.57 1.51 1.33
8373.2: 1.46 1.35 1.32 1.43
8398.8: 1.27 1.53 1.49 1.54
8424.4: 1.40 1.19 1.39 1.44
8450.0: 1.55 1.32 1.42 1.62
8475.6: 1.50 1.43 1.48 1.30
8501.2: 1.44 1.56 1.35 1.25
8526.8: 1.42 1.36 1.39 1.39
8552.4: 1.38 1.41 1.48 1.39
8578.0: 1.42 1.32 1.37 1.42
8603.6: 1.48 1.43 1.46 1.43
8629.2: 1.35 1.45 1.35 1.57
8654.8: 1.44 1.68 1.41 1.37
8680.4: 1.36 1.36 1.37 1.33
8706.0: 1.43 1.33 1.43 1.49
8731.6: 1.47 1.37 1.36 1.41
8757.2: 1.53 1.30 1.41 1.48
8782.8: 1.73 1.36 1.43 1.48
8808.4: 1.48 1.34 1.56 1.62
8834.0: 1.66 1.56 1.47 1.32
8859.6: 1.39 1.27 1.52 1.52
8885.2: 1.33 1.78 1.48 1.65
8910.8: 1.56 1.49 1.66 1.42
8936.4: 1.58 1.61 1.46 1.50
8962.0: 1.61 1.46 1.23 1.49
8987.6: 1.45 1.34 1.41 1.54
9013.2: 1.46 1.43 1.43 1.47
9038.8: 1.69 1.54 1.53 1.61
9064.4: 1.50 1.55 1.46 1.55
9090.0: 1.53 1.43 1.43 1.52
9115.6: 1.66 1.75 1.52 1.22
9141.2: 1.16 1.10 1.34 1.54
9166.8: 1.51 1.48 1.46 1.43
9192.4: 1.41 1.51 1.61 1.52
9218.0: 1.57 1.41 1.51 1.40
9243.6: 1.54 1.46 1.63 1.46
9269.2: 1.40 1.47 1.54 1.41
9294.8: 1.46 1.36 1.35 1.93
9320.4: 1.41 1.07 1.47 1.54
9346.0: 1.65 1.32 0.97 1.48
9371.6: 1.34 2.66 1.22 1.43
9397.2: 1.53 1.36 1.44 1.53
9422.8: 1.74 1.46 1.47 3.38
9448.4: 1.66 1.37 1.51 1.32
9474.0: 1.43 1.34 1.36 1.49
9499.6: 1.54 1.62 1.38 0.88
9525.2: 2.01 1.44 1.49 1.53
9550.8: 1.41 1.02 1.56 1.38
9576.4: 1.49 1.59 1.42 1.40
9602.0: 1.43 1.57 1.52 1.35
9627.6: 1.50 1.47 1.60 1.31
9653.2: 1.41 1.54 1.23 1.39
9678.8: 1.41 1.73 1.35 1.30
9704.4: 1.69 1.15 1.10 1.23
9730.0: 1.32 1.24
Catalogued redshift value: 0.55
